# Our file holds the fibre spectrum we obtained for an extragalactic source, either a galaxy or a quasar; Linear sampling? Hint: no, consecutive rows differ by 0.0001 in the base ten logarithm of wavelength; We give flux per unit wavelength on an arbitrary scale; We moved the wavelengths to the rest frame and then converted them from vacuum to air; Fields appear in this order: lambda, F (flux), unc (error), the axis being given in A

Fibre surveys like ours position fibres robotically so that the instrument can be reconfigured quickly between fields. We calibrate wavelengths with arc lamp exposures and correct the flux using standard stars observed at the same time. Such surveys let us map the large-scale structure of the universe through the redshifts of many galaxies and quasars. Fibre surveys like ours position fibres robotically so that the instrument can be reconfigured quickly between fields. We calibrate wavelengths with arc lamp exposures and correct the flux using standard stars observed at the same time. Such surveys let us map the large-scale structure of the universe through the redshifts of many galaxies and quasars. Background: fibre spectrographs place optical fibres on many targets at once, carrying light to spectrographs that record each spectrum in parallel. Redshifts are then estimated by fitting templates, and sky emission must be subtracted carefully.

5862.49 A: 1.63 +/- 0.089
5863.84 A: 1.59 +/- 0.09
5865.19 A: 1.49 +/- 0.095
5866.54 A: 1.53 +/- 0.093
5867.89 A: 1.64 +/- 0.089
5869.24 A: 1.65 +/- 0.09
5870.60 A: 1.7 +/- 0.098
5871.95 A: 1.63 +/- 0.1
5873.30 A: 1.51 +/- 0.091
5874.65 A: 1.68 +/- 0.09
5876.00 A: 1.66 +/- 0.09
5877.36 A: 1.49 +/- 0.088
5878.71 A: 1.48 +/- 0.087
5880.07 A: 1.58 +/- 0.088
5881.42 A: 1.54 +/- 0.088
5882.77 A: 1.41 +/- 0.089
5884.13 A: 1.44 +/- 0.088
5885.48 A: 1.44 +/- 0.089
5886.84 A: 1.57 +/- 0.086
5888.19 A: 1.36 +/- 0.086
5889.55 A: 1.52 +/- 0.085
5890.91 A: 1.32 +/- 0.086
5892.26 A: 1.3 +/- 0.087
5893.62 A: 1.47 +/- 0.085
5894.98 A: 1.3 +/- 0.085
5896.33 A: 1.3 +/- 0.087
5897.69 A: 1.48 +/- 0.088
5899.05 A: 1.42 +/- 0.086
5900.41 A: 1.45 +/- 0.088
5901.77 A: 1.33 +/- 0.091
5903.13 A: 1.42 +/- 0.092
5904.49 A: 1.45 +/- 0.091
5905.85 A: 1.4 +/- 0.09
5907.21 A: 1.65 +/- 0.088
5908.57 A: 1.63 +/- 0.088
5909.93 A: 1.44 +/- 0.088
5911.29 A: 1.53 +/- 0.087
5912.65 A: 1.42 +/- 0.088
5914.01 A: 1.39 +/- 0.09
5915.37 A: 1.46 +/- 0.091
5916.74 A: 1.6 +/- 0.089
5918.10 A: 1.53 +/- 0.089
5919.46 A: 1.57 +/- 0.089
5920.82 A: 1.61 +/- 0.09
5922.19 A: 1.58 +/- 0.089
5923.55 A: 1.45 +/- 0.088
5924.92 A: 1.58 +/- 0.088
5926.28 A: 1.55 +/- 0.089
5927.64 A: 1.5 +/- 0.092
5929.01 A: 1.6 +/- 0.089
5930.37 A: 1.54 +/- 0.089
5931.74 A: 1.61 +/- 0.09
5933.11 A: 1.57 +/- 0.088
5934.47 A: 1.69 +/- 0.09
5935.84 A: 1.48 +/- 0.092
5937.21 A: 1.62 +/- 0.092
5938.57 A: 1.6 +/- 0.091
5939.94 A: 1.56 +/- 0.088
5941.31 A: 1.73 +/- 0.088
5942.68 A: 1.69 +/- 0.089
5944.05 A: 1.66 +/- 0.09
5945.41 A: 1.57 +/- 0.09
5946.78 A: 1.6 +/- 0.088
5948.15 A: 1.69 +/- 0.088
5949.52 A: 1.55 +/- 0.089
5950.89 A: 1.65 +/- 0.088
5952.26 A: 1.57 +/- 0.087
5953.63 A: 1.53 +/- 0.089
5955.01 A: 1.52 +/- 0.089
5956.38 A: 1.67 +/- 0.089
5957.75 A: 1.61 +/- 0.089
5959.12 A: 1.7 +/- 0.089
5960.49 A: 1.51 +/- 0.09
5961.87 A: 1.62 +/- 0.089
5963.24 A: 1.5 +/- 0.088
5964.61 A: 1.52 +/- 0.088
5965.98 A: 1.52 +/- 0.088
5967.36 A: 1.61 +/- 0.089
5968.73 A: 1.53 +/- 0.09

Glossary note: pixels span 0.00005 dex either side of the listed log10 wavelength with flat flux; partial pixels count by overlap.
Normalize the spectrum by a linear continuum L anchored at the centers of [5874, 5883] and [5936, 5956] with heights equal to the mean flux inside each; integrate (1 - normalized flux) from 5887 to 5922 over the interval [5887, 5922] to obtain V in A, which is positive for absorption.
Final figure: 2.6 A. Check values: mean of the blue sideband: 1.56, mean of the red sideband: 1.61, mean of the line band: 1.46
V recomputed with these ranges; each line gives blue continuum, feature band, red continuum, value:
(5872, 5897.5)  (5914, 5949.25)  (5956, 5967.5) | -1.00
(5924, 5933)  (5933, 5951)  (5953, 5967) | -0.63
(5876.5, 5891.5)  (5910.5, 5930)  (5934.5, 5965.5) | 0.19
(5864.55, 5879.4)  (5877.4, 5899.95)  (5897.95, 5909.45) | 1.33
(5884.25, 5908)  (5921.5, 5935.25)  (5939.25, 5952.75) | -0.09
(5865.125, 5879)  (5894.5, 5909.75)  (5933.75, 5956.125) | 1.52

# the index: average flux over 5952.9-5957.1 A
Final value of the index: 1.57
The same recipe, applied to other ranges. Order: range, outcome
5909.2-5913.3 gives 1.47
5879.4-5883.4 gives 1.51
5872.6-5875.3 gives 1.6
